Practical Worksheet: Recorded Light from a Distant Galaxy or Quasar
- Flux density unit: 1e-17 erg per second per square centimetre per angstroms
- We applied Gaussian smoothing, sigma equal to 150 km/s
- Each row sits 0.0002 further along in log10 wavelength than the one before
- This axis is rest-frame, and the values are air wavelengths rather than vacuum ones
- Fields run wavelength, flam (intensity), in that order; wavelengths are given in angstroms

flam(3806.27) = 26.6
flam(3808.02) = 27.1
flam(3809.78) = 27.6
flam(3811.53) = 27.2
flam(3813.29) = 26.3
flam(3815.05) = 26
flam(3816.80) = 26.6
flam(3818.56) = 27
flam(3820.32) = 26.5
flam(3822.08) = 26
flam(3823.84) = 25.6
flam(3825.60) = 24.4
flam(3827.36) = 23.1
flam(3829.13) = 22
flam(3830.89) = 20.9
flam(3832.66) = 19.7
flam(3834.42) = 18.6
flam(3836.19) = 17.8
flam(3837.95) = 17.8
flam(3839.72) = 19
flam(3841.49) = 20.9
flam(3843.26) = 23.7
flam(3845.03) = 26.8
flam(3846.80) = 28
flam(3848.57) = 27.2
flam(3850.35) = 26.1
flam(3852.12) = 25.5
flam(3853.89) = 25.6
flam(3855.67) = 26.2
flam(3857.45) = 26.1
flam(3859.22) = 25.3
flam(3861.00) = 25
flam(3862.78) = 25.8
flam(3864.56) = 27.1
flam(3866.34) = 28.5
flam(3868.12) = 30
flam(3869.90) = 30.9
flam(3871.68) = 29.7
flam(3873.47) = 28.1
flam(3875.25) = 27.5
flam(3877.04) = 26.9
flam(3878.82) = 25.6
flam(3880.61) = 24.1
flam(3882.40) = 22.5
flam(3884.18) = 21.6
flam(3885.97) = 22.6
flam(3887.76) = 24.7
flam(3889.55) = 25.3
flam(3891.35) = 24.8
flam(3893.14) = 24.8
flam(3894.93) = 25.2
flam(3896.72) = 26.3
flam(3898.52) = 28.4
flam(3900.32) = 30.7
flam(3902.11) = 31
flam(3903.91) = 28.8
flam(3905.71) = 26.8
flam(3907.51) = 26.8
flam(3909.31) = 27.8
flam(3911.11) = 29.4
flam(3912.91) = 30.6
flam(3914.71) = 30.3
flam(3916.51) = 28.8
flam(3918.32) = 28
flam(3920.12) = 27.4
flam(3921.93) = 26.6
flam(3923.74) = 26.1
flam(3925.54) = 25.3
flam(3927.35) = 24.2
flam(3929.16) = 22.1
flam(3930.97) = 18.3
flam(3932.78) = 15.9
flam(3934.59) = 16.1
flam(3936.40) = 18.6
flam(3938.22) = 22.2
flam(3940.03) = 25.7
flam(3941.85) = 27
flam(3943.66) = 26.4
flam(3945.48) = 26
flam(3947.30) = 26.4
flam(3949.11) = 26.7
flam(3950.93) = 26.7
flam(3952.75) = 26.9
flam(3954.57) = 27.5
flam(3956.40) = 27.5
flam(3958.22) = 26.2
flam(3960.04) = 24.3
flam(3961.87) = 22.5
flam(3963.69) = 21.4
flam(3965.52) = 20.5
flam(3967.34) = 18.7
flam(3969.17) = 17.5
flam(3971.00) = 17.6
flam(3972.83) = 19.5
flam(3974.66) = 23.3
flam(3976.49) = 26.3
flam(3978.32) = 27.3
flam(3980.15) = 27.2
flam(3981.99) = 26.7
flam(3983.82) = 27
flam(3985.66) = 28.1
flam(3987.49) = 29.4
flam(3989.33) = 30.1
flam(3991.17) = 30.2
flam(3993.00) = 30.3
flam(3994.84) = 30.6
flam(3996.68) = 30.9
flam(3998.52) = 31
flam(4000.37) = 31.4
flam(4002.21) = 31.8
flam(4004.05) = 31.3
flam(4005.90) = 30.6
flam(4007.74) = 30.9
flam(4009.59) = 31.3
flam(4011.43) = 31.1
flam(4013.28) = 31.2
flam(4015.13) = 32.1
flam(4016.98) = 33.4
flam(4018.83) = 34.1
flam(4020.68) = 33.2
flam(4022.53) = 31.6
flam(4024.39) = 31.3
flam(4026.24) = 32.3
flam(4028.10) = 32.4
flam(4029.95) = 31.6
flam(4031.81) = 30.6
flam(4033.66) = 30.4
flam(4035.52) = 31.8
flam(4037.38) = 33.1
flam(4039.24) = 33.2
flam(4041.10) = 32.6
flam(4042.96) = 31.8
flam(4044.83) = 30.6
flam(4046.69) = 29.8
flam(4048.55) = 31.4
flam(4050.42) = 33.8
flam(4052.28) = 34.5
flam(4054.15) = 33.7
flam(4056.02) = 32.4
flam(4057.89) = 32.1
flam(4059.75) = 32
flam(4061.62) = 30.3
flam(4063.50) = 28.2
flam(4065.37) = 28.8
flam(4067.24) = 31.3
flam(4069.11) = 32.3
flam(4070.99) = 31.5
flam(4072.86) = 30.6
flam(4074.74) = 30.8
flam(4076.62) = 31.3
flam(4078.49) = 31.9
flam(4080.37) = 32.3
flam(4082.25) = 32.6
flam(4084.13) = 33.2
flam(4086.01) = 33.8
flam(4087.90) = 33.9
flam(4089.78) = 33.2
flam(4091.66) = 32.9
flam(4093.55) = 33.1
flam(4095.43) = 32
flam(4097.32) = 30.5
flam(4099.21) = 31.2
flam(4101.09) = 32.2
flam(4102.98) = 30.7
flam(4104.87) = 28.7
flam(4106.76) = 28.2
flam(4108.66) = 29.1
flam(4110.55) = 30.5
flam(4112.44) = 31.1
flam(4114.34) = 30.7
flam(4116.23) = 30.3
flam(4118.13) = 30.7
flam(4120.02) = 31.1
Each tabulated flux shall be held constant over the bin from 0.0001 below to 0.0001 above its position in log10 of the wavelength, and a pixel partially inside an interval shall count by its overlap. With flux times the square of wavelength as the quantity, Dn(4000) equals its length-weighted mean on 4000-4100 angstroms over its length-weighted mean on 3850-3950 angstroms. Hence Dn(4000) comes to 1.3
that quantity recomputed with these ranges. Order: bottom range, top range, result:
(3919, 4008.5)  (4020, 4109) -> 1.30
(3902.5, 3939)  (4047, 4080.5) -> 1.35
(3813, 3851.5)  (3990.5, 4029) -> 1.47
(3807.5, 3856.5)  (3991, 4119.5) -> 1.46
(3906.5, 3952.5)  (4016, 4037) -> 1.34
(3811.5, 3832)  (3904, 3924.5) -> 1.18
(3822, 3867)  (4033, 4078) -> 1.47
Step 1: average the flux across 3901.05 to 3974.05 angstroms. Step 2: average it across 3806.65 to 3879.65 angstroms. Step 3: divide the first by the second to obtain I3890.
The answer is 0.98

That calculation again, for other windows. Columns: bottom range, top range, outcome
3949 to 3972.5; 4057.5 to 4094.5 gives 1.37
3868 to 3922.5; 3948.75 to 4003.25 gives 0.97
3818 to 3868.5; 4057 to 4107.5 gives 1.30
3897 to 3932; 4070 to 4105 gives 1.18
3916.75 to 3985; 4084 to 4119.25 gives 1.31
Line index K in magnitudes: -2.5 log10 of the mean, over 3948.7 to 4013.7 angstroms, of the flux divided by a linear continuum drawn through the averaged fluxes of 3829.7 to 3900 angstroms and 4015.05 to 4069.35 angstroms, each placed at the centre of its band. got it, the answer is 0.10 mag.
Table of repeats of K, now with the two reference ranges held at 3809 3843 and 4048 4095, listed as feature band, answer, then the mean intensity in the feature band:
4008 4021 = -0.08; 32.2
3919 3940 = 0.21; 22.3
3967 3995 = 0.13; 25.6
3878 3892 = 0.07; 23.9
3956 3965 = 0.17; 24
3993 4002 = -0.05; 31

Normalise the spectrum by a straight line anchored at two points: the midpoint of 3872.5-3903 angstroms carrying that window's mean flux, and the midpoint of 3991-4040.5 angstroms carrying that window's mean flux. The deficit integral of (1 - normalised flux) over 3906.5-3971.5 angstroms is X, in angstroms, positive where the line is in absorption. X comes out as 8.4 angstroms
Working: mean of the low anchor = 25.9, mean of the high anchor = 31.7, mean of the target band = 24.5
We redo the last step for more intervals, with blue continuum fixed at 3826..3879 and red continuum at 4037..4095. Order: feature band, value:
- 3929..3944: 3.55 angstroms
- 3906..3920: -0.92 angstroms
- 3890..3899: 0.17 angstroms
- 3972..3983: 1.49 angstroms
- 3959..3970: 2.96 angstroms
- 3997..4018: -0.98 angstroms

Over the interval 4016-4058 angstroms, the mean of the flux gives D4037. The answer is 32.2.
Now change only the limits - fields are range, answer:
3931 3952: 23.2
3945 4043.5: 28.5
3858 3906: 26.6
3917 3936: 23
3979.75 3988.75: 27.8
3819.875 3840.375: 21.7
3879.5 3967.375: 25.2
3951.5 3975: 22.6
